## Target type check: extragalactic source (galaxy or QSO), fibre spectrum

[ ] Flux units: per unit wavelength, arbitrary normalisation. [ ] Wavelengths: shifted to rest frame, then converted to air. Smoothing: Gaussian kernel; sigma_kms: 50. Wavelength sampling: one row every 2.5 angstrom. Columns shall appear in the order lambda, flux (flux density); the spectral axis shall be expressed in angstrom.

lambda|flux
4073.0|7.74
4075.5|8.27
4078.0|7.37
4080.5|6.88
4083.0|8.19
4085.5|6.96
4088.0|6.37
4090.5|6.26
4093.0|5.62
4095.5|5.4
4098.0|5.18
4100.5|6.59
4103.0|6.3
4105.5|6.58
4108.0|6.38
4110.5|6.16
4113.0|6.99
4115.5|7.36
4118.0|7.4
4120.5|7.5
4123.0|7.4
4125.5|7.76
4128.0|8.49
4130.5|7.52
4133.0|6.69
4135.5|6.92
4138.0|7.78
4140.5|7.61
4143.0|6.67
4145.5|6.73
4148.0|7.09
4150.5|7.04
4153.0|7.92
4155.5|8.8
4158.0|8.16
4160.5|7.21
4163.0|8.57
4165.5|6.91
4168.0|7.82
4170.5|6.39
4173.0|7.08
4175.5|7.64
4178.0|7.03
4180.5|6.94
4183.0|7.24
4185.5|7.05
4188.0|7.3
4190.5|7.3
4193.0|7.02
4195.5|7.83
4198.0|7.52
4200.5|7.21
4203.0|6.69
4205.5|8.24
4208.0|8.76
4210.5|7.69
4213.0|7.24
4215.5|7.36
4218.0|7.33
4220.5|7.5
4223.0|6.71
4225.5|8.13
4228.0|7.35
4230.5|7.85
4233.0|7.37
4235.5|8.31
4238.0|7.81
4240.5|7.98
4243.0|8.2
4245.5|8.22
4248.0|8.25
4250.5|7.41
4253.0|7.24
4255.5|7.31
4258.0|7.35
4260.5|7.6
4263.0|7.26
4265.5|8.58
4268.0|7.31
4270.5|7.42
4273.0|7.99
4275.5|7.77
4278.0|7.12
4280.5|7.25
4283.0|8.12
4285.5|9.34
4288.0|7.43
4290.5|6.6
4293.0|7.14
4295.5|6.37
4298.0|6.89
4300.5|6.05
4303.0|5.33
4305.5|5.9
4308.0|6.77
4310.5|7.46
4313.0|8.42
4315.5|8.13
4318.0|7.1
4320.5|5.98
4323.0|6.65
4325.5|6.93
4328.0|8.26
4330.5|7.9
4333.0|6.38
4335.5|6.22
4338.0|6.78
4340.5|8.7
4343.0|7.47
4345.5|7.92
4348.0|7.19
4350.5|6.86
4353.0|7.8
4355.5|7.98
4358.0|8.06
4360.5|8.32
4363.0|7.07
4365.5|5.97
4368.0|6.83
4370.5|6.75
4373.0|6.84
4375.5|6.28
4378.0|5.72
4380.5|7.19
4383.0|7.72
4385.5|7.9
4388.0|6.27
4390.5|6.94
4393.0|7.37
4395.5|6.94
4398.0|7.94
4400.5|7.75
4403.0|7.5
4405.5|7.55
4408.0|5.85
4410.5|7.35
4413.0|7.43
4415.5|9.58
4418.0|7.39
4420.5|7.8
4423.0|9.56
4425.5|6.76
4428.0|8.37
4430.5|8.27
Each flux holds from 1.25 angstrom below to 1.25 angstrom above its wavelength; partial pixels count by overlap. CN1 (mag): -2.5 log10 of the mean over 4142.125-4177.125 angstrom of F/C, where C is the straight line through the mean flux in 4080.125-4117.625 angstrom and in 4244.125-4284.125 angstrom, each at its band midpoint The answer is -0.08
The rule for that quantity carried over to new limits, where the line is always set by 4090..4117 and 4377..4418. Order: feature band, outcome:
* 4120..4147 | -0.16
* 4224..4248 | -0.17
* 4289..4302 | 0.06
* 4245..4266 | -0.12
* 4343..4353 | -0.04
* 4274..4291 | -0.12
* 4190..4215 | -0.14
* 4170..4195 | -0.09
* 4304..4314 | -0.01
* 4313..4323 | -0.02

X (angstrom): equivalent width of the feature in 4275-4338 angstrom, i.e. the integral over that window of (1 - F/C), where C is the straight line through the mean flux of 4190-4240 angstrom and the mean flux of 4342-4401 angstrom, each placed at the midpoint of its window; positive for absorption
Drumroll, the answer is 2.3 angstrom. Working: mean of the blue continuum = 7.57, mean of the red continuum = 7.2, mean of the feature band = 7.09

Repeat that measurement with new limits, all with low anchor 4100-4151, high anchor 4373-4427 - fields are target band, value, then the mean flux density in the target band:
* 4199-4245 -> -2.98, 7.66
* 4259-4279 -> -1.09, 7.63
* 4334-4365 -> -0.71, 7.48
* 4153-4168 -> -1.65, 7.92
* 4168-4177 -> 0.00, 7.15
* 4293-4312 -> 2.09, 6.47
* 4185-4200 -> -0.38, 7.34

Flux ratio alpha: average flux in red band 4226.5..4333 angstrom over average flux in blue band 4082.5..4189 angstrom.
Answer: 1.0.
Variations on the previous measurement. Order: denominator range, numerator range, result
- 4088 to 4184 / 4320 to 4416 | 1.02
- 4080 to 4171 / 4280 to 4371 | 1.02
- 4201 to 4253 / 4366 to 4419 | 0.93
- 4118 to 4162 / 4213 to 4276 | 1.02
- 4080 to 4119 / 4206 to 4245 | 1.18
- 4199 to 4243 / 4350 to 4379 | 0.92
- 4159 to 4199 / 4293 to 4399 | 0.97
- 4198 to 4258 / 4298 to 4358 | 0.93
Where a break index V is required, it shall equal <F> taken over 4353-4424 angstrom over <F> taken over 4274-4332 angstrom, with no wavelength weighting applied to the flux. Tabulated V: 1.03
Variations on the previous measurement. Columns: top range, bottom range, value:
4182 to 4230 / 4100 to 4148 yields 1.05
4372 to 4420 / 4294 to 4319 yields 1.06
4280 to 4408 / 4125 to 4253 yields 0.95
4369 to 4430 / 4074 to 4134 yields 1.07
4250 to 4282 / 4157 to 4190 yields 1.03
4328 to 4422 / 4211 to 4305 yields 0.98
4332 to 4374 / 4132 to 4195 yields 0.99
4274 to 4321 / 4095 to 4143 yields 1.02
